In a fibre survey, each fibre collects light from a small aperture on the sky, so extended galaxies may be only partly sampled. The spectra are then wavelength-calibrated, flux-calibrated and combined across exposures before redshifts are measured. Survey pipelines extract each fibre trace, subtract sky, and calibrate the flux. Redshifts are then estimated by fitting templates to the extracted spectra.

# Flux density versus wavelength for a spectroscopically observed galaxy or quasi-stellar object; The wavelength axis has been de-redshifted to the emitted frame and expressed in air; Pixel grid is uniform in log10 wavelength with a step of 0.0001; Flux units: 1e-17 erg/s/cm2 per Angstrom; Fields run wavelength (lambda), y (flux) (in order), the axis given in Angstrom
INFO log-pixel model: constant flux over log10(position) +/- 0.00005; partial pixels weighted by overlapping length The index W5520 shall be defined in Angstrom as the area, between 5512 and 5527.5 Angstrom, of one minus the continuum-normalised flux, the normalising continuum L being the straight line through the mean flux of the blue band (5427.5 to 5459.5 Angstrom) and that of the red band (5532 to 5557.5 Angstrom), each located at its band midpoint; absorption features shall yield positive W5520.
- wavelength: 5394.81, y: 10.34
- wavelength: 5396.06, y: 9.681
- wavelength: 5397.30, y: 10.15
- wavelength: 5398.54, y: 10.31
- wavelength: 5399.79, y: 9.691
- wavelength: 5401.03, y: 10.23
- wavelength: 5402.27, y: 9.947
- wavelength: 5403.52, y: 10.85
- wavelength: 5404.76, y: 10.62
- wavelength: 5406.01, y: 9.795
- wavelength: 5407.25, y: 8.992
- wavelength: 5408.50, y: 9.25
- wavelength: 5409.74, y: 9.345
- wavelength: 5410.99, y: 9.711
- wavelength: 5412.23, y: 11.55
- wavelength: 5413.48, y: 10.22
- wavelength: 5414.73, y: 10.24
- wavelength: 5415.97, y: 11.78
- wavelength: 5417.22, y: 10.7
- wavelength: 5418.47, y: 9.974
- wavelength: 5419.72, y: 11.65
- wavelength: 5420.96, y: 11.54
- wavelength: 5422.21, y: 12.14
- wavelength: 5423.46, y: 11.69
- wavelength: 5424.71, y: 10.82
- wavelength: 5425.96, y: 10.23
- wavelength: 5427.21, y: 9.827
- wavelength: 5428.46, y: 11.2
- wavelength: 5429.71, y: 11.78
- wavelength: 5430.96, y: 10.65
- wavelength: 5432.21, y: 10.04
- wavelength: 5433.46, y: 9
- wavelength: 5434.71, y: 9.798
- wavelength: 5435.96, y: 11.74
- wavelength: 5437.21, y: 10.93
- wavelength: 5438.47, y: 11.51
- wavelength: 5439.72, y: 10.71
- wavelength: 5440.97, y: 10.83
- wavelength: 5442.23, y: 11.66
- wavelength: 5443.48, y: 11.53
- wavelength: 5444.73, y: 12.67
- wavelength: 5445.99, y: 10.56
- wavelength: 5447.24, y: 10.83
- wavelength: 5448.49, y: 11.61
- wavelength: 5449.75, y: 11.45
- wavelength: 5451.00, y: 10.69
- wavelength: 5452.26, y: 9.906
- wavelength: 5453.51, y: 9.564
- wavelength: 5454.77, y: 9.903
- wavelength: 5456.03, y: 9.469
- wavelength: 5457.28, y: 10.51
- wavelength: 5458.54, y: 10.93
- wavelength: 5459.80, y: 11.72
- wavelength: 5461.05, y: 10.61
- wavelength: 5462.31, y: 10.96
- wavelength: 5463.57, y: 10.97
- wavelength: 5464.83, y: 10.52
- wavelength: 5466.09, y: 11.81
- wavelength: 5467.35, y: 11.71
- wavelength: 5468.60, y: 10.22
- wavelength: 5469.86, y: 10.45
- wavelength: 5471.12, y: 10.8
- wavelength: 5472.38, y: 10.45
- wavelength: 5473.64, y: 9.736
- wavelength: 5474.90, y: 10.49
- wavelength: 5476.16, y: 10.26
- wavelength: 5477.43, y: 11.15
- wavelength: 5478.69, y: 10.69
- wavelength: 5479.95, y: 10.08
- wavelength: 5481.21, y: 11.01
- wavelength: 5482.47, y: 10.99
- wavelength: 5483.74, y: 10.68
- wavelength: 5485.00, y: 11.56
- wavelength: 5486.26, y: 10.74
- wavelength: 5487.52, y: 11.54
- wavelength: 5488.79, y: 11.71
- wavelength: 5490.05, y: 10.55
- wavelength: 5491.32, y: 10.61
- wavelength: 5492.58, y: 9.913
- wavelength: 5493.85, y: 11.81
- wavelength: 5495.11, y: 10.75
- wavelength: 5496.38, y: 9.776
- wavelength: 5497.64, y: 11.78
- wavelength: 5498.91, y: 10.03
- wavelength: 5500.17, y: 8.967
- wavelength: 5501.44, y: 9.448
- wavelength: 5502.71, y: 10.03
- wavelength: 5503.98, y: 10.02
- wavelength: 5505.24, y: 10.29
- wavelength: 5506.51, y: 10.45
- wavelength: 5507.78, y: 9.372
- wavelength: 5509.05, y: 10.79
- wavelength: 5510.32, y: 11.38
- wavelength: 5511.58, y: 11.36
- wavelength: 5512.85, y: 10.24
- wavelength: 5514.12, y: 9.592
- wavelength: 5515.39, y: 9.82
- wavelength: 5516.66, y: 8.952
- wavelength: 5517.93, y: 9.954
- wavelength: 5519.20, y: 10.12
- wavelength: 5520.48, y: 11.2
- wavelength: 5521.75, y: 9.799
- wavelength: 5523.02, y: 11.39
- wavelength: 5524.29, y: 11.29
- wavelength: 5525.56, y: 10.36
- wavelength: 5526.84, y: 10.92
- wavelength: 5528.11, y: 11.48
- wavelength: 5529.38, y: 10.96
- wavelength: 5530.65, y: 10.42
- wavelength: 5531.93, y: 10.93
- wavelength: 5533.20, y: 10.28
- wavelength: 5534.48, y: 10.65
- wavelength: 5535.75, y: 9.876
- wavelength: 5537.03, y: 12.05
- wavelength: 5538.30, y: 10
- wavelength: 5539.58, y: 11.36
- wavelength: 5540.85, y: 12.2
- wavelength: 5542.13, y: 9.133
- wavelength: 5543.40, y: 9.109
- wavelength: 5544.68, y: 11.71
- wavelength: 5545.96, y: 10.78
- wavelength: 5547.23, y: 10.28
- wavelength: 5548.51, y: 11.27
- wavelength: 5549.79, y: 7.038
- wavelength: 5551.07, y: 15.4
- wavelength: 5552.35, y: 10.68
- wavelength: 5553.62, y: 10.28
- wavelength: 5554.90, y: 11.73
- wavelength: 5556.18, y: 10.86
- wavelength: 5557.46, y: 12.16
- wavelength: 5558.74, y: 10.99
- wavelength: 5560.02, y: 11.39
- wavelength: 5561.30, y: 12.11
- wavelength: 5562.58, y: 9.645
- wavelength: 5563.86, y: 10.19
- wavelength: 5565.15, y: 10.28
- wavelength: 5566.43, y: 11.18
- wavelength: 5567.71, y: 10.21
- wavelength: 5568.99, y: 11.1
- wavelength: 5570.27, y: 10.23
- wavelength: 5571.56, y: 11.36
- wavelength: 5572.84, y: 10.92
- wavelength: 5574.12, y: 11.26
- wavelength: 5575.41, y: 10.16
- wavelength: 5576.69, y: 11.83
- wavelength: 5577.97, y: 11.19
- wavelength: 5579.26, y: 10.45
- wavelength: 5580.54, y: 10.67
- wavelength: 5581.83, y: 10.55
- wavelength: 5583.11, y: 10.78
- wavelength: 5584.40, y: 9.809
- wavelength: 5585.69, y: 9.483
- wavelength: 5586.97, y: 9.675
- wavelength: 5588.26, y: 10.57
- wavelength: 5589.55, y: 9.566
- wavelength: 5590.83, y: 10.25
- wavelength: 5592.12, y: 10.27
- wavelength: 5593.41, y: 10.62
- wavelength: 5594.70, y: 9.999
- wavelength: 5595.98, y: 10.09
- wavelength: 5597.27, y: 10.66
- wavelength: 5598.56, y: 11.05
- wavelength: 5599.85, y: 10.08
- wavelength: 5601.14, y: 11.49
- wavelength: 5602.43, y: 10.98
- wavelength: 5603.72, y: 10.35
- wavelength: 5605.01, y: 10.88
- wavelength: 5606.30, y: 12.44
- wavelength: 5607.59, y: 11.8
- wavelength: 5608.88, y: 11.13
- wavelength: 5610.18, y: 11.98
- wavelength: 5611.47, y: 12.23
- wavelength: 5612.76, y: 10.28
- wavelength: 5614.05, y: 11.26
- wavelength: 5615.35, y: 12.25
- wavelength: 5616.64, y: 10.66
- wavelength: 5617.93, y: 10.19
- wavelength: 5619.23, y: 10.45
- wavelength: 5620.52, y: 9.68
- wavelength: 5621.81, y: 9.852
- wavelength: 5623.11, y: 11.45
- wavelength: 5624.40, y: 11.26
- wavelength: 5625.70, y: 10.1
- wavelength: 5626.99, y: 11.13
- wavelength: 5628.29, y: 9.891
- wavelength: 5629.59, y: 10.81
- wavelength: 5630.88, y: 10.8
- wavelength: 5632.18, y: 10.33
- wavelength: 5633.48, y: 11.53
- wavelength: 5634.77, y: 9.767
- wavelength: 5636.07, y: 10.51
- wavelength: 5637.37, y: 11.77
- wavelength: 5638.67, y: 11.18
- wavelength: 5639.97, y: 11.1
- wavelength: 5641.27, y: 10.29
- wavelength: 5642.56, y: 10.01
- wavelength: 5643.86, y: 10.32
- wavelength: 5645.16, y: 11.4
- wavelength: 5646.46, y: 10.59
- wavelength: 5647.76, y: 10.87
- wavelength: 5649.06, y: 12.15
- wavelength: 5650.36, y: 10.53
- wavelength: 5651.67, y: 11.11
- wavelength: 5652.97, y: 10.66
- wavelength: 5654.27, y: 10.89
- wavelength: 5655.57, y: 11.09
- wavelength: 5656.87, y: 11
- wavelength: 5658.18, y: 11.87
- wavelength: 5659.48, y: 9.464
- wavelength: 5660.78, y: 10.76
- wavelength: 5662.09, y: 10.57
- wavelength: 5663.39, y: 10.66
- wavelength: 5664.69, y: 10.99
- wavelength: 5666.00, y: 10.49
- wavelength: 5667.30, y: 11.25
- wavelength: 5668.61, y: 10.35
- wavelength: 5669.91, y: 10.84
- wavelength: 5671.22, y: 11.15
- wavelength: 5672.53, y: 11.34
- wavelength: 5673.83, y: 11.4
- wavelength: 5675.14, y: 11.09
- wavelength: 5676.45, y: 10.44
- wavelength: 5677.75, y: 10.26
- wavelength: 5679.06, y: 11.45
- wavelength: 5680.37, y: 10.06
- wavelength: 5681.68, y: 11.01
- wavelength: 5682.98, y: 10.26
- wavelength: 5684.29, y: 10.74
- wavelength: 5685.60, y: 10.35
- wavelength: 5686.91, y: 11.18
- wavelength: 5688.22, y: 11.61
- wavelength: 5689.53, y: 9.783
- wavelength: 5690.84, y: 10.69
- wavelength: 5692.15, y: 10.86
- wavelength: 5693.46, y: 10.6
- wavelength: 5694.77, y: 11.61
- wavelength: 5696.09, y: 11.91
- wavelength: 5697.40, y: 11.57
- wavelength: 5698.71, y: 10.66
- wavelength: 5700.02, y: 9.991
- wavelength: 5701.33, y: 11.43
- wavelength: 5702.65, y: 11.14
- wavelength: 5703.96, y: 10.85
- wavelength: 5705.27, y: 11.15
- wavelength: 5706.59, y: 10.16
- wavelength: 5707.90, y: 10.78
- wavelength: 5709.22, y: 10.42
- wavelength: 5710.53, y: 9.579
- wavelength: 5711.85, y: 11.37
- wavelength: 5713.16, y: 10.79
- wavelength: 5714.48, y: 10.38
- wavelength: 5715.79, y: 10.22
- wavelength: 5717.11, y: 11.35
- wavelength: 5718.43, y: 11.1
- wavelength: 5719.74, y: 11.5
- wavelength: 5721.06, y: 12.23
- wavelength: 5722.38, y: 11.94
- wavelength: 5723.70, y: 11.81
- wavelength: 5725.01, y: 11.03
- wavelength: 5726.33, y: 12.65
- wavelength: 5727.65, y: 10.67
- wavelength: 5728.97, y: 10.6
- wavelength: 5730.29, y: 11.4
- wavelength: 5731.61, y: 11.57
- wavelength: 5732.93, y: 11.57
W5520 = 0.7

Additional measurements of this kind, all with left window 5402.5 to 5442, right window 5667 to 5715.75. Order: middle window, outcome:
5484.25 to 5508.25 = 0.39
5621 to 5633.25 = 0.14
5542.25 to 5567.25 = -0.33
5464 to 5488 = -0.28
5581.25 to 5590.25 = 0.57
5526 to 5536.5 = 0.00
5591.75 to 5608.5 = -0.14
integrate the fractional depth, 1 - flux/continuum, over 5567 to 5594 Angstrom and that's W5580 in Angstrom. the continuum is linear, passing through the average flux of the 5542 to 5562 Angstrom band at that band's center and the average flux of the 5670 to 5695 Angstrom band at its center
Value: 1.04 Angstrom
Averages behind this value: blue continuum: 11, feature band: 10.5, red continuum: 10.8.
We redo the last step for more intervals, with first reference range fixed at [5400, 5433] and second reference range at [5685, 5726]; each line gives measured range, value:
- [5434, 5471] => -1.0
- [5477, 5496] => -0.4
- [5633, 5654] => 0.1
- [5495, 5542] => 1.0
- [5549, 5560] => -0.4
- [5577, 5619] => 0.3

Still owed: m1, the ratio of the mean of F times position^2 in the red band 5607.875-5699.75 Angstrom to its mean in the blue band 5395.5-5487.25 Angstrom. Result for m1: 1.10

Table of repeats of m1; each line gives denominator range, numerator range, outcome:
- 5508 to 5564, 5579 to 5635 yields 1.02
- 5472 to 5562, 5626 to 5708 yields 1.07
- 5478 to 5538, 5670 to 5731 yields 1.11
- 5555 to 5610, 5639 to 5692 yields 1.04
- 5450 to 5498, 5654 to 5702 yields 1.09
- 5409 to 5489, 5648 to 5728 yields 1.10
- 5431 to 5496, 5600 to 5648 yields 1.07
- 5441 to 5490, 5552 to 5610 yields 1.03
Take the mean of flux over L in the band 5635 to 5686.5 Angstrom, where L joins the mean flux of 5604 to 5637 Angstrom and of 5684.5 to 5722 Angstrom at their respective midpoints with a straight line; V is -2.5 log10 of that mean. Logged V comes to 0.01 mag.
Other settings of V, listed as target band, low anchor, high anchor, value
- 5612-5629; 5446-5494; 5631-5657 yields 0.02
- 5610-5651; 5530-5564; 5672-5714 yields 0.00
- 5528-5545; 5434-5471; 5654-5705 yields 0.02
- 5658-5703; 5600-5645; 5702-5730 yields 0.01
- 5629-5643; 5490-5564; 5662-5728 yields 0.01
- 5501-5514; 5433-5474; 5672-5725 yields 0.05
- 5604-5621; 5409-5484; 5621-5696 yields -0.04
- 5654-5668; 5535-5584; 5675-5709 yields 0.00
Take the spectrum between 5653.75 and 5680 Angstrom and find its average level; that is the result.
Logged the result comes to 10.9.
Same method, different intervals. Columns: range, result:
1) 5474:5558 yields 10.6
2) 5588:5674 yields 10.8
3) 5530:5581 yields 10.8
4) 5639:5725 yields 10.9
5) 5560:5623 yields 10.7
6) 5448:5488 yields 10.7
